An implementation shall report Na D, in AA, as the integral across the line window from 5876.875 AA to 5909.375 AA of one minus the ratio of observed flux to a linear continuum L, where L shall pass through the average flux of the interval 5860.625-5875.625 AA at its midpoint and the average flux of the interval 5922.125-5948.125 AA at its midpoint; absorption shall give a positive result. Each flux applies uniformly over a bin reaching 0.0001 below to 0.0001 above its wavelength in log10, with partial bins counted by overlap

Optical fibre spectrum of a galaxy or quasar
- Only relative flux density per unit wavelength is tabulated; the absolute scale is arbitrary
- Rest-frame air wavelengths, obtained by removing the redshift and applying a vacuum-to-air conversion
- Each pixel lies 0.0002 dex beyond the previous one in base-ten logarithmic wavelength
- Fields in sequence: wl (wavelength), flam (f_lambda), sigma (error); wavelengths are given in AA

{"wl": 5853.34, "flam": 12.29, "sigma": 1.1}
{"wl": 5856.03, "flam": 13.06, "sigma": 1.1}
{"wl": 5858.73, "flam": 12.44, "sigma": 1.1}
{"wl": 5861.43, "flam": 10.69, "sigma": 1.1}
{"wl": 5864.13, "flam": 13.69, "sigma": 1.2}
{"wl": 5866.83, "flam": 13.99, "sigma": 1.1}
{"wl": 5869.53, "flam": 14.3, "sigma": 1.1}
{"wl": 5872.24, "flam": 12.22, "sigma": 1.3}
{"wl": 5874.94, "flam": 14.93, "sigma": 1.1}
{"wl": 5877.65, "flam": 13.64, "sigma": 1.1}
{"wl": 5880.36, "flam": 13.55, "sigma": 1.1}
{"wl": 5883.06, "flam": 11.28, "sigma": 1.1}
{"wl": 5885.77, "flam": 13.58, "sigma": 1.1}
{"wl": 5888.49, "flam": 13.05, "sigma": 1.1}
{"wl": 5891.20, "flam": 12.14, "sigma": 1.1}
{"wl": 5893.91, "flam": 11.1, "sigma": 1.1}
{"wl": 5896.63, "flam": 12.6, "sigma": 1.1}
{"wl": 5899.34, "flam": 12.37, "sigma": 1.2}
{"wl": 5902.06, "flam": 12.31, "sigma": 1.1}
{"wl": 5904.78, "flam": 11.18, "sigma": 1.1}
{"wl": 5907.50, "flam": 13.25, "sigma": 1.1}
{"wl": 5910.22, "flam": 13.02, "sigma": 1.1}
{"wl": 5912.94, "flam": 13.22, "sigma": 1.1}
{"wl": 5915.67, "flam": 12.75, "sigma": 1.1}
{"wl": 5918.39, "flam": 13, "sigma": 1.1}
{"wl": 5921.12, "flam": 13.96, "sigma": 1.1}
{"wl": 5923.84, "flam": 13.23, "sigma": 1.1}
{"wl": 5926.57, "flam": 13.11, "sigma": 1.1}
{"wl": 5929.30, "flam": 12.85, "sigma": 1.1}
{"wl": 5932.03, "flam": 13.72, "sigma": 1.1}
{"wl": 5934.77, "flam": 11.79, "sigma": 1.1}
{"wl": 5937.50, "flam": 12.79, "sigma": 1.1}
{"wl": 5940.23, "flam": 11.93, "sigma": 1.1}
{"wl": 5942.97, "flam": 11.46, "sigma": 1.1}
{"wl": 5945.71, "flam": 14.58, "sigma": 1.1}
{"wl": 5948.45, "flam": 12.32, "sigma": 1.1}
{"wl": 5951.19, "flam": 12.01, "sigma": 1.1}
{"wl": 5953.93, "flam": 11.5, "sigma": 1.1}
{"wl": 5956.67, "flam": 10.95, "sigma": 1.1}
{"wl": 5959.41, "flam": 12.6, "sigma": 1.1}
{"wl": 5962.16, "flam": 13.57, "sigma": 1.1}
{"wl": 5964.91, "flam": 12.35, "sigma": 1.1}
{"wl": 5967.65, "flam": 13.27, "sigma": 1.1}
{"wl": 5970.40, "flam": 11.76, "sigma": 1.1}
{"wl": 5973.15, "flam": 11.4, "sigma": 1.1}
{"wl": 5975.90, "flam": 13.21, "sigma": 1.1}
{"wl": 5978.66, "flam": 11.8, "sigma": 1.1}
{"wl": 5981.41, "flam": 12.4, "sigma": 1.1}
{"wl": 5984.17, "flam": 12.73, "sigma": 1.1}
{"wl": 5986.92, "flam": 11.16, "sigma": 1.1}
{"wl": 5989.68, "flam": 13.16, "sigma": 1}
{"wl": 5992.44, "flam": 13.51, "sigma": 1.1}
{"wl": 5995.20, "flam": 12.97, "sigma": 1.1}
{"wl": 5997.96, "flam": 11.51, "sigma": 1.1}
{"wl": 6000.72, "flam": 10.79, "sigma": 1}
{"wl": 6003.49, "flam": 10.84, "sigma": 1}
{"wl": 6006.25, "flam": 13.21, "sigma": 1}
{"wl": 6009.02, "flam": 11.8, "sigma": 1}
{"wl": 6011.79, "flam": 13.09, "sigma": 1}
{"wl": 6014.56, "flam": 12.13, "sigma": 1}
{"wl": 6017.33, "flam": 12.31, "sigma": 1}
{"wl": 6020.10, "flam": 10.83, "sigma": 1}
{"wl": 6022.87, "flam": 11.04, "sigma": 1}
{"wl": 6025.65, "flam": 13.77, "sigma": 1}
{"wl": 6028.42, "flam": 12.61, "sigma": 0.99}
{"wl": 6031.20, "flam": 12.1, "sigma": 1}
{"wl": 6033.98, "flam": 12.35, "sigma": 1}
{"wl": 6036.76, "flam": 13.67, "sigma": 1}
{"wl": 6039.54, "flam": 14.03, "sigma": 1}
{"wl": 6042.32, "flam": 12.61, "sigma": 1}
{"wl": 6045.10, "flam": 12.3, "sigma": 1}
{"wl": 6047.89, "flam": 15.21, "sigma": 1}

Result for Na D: 1.6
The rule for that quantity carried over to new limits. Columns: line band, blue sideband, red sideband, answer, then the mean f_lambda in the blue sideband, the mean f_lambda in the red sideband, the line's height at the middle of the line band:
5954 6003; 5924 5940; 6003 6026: 0.59 AA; 12.8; 12.1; 12.4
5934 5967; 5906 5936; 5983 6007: 0.95 AA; 13.1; 12.2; 12.7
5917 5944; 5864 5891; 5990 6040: 0.35 AA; 13.4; 12.4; 13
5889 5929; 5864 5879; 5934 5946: 1.00 AA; 13.8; 12.4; 13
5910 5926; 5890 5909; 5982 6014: -1.37 AA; 12.1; 12.3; 12.2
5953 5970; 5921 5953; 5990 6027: 0.25 AA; 12.7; 12.2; 12.5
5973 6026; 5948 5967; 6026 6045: 1.76 AA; 12.2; 12.9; 12.6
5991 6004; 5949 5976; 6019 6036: 0.22 AA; 12.2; 12.2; 12.2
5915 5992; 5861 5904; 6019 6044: 1.02 AA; 12.9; 12.6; 12.7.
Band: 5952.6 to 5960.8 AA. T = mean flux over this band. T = 11.7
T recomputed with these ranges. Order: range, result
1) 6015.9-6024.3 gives 11.4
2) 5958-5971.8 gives 12.7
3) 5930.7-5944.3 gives 12.3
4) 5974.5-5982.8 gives 12.5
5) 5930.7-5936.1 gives 12.7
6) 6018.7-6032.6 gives 12.1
